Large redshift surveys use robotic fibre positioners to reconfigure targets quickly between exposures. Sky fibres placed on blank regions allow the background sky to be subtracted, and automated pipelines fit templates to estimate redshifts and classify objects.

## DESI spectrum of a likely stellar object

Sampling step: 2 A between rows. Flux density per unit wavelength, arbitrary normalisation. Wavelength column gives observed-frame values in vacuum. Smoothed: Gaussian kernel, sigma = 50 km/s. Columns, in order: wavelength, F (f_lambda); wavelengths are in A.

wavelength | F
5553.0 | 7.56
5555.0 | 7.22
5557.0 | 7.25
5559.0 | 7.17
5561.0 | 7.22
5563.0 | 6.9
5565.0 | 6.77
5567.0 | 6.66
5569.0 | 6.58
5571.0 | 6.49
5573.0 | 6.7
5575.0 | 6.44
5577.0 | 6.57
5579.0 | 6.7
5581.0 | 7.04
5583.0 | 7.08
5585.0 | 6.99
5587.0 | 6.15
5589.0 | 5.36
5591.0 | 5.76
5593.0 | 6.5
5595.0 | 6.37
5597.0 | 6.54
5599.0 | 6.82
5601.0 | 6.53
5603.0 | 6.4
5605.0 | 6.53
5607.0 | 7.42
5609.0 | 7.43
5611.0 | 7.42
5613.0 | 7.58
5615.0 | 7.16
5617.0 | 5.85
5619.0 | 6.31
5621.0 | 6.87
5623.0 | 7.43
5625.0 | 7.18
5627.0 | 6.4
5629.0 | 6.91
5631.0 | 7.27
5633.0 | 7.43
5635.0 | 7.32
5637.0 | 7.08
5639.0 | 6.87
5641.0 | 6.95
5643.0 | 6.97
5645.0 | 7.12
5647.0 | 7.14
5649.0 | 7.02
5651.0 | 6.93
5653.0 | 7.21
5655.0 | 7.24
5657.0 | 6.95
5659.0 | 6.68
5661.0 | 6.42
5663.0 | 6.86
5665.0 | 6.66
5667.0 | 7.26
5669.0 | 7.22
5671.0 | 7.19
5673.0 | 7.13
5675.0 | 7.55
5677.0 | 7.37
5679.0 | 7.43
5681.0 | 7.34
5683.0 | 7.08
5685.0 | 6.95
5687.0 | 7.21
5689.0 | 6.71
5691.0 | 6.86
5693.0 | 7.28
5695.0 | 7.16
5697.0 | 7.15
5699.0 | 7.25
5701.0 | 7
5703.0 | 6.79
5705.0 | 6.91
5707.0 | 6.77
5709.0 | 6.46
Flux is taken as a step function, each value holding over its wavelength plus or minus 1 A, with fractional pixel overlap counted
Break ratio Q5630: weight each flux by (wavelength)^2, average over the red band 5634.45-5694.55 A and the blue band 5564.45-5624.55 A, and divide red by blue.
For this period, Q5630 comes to 1.1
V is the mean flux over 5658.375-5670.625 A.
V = 6.87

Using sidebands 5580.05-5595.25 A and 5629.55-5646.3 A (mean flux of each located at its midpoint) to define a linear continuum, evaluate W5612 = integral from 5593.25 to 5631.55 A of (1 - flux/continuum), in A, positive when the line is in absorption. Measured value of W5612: -0.5 A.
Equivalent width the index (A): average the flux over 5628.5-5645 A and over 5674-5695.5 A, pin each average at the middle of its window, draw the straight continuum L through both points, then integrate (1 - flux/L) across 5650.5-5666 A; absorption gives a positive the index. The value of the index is 0.6 A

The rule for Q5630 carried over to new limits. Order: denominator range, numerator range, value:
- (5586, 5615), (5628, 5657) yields 1.08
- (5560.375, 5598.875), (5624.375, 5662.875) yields 1.09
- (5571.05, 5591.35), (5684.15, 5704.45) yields 1.13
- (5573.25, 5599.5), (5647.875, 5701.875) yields 1.13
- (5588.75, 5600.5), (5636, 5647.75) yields 1.13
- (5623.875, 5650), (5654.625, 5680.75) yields 1.01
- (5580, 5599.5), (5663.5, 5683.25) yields 1.15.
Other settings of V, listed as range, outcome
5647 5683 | 7.09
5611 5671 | 6.99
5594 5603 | 6.55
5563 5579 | 6.63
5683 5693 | 6.98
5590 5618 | 6.74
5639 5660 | 7.01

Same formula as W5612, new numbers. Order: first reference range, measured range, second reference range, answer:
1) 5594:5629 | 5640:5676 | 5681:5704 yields -0.34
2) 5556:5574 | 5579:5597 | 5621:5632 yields 1.28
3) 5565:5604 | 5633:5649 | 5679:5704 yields -0.64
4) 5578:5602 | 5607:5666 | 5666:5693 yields -1.31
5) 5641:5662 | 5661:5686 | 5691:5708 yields -0.52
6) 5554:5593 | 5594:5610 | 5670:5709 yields 0.07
